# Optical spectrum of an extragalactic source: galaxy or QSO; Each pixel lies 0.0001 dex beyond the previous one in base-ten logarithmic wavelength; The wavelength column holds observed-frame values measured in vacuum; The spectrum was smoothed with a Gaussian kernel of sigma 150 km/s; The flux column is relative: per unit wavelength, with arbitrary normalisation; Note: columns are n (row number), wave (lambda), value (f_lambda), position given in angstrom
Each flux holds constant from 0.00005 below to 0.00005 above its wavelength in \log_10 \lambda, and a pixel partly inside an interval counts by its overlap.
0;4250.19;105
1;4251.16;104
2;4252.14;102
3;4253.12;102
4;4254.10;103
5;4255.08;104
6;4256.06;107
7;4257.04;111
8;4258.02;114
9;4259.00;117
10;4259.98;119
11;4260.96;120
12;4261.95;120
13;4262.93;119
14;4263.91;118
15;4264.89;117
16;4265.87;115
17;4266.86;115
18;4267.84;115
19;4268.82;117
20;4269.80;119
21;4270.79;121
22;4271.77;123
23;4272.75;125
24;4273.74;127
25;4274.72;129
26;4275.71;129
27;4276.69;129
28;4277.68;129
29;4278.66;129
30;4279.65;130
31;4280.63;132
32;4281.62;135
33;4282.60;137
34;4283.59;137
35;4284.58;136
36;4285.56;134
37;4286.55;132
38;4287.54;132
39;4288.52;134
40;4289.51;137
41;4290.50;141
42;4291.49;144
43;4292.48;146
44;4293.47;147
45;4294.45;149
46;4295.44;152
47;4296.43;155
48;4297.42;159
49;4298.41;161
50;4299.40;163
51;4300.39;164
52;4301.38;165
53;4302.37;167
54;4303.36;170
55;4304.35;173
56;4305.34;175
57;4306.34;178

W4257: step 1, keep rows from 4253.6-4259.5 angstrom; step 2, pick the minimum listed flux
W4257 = 103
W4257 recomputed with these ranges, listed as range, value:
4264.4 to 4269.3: 115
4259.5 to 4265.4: 117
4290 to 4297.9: 141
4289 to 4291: 137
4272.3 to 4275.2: 125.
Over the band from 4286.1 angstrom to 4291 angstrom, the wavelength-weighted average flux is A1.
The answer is 135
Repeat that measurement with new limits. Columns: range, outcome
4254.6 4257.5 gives 107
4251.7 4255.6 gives 103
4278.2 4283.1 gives 133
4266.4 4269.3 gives 116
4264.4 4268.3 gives 115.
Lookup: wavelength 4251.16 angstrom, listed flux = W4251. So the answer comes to 104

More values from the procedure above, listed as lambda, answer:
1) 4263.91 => 118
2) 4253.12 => 102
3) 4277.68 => 129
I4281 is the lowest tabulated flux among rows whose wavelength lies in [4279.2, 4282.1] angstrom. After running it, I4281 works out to 130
